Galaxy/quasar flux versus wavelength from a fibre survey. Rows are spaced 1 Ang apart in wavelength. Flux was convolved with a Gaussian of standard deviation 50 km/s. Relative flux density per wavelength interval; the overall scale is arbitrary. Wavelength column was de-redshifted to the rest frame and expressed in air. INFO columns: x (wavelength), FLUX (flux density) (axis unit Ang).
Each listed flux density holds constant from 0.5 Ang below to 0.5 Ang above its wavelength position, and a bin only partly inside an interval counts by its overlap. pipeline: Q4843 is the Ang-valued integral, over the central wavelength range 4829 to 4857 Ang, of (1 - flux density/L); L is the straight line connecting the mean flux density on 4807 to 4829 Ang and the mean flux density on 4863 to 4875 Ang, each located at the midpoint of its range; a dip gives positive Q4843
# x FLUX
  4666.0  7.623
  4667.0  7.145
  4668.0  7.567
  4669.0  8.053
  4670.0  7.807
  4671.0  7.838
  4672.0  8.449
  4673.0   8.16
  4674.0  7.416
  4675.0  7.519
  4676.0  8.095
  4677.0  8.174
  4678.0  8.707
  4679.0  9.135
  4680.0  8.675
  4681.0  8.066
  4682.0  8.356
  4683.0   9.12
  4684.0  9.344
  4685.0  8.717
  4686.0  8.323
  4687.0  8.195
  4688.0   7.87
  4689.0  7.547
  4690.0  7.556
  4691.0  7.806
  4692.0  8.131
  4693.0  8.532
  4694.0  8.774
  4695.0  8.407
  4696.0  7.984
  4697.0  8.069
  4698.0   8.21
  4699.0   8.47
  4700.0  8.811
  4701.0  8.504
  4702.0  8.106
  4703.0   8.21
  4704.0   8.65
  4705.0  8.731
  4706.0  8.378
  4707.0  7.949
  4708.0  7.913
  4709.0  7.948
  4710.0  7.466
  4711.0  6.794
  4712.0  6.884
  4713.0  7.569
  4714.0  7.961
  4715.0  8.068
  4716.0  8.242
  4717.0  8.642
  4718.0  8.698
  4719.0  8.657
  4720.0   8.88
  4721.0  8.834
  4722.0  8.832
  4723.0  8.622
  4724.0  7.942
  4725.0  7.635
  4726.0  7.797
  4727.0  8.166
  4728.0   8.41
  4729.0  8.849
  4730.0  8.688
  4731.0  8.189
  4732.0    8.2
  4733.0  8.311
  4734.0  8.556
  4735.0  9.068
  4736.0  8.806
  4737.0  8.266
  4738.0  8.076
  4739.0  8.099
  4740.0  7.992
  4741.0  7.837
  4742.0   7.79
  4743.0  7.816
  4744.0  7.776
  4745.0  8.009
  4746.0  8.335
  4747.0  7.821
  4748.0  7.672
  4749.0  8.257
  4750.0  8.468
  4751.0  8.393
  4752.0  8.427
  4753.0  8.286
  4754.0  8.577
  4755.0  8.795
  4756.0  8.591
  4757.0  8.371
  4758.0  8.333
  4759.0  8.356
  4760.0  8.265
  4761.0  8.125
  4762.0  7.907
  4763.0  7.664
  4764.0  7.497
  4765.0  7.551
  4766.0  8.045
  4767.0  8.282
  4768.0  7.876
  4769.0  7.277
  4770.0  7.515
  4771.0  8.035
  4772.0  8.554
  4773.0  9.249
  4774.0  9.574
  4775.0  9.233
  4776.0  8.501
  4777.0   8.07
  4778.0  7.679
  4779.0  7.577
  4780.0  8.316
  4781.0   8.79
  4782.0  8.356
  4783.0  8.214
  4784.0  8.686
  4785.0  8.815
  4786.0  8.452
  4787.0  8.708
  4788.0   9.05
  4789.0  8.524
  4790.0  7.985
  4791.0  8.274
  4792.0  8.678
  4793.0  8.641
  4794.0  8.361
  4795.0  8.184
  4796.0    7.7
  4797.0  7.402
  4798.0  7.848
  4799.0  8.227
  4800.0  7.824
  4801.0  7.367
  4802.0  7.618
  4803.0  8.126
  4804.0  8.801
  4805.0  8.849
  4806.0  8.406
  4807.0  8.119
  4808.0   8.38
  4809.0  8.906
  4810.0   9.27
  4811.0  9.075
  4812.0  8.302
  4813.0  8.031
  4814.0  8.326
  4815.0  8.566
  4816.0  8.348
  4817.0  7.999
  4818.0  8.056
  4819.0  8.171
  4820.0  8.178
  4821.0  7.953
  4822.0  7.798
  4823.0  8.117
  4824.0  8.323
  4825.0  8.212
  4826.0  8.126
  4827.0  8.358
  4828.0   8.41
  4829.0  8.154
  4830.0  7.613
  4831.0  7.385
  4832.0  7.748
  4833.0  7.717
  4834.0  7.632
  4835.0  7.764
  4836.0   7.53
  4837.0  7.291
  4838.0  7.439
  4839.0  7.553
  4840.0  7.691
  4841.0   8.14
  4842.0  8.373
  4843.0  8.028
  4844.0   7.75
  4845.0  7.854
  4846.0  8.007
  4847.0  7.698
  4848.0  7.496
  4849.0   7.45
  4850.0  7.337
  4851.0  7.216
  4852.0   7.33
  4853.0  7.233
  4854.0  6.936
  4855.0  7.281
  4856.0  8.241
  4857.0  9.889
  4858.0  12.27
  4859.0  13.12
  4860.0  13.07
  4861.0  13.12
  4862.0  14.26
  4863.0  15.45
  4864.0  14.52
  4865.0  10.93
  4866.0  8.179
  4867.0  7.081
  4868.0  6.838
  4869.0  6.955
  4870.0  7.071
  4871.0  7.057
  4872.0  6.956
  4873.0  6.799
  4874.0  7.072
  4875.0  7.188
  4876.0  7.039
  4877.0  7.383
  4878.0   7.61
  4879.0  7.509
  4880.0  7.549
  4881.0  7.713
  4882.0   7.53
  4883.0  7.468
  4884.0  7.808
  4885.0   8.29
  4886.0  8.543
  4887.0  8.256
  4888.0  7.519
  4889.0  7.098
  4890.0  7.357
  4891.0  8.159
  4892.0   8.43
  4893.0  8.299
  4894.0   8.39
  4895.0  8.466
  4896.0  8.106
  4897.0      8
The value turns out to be 2.31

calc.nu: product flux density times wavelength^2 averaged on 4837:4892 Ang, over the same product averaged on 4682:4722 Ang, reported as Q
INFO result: 1.09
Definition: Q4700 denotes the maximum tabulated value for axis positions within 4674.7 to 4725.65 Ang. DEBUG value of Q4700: 9.344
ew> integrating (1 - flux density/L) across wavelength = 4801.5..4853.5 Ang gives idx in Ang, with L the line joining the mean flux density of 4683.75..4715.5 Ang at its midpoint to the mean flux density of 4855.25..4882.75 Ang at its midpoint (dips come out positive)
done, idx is 5.2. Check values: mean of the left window 8.11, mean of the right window 9.17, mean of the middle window 8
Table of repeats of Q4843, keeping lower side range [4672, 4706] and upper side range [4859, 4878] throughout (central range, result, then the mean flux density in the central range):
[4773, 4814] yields 2.41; 8.38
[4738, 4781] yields 2.71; 8.17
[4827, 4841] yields 2.16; 7.73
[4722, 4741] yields 0.54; 8.32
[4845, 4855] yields 1.95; 7.43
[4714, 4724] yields -0.07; 8.54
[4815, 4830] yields 1.52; 8.15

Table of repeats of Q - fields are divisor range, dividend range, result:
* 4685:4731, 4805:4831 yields 1.06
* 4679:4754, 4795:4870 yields 1.08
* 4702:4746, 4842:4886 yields 1.11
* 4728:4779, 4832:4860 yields 1.03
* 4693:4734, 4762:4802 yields 1.02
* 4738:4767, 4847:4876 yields 1.16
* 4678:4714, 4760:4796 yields 1.04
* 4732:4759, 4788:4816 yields 1.03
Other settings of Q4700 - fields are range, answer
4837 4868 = 15.45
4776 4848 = 9.27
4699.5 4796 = 9.574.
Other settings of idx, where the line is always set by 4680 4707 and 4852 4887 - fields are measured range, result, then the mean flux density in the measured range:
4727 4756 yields 0.7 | 8.28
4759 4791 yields 1.1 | 8.27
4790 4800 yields 0.6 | 8.12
